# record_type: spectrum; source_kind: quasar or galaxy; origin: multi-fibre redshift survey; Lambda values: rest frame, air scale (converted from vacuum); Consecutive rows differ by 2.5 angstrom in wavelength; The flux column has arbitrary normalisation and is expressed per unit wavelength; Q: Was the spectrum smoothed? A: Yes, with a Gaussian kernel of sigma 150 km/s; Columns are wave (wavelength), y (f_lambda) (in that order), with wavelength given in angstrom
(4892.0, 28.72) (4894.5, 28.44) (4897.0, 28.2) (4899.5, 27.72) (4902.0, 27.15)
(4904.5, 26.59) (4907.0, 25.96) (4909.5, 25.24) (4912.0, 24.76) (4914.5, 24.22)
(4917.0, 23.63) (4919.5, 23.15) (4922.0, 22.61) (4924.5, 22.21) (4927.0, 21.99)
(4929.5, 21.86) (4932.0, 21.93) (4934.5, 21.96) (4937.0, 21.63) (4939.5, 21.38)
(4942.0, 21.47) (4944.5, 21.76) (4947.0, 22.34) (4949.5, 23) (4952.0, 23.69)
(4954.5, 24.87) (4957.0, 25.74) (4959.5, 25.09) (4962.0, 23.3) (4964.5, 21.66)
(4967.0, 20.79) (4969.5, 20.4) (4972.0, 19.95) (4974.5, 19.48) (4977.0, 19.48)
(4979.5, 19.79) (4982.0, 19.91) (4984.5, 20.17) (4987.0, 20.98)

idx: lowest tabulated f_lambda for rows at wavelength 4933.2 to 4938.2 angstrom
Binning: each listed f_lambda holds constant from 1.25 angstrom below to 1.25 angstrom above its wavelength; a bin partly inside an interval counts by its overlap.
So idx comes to 21.63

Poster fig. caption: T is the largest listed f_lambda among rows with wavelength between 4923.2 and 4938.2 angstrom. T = 22.21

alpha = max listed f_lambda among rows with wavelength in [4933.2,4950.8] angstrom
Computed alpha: 23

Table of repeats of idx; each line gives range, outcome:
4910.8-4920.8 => 23.15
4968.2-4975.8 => 19.48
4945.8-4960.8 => 22.34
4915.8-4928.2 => 21.99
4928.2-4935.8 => 21.86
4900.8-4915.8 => 24.22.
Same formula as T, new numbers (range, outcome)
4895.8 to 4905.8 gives 28.2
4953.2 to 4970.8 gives 25.74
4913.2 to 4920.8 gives 24.22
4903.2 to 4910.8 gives 26.59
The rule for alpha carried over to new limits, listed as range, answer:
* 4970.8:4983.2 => 19.95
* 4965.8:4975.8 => 20.79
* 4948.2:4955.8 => 24.87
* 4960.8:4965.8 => 23.3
